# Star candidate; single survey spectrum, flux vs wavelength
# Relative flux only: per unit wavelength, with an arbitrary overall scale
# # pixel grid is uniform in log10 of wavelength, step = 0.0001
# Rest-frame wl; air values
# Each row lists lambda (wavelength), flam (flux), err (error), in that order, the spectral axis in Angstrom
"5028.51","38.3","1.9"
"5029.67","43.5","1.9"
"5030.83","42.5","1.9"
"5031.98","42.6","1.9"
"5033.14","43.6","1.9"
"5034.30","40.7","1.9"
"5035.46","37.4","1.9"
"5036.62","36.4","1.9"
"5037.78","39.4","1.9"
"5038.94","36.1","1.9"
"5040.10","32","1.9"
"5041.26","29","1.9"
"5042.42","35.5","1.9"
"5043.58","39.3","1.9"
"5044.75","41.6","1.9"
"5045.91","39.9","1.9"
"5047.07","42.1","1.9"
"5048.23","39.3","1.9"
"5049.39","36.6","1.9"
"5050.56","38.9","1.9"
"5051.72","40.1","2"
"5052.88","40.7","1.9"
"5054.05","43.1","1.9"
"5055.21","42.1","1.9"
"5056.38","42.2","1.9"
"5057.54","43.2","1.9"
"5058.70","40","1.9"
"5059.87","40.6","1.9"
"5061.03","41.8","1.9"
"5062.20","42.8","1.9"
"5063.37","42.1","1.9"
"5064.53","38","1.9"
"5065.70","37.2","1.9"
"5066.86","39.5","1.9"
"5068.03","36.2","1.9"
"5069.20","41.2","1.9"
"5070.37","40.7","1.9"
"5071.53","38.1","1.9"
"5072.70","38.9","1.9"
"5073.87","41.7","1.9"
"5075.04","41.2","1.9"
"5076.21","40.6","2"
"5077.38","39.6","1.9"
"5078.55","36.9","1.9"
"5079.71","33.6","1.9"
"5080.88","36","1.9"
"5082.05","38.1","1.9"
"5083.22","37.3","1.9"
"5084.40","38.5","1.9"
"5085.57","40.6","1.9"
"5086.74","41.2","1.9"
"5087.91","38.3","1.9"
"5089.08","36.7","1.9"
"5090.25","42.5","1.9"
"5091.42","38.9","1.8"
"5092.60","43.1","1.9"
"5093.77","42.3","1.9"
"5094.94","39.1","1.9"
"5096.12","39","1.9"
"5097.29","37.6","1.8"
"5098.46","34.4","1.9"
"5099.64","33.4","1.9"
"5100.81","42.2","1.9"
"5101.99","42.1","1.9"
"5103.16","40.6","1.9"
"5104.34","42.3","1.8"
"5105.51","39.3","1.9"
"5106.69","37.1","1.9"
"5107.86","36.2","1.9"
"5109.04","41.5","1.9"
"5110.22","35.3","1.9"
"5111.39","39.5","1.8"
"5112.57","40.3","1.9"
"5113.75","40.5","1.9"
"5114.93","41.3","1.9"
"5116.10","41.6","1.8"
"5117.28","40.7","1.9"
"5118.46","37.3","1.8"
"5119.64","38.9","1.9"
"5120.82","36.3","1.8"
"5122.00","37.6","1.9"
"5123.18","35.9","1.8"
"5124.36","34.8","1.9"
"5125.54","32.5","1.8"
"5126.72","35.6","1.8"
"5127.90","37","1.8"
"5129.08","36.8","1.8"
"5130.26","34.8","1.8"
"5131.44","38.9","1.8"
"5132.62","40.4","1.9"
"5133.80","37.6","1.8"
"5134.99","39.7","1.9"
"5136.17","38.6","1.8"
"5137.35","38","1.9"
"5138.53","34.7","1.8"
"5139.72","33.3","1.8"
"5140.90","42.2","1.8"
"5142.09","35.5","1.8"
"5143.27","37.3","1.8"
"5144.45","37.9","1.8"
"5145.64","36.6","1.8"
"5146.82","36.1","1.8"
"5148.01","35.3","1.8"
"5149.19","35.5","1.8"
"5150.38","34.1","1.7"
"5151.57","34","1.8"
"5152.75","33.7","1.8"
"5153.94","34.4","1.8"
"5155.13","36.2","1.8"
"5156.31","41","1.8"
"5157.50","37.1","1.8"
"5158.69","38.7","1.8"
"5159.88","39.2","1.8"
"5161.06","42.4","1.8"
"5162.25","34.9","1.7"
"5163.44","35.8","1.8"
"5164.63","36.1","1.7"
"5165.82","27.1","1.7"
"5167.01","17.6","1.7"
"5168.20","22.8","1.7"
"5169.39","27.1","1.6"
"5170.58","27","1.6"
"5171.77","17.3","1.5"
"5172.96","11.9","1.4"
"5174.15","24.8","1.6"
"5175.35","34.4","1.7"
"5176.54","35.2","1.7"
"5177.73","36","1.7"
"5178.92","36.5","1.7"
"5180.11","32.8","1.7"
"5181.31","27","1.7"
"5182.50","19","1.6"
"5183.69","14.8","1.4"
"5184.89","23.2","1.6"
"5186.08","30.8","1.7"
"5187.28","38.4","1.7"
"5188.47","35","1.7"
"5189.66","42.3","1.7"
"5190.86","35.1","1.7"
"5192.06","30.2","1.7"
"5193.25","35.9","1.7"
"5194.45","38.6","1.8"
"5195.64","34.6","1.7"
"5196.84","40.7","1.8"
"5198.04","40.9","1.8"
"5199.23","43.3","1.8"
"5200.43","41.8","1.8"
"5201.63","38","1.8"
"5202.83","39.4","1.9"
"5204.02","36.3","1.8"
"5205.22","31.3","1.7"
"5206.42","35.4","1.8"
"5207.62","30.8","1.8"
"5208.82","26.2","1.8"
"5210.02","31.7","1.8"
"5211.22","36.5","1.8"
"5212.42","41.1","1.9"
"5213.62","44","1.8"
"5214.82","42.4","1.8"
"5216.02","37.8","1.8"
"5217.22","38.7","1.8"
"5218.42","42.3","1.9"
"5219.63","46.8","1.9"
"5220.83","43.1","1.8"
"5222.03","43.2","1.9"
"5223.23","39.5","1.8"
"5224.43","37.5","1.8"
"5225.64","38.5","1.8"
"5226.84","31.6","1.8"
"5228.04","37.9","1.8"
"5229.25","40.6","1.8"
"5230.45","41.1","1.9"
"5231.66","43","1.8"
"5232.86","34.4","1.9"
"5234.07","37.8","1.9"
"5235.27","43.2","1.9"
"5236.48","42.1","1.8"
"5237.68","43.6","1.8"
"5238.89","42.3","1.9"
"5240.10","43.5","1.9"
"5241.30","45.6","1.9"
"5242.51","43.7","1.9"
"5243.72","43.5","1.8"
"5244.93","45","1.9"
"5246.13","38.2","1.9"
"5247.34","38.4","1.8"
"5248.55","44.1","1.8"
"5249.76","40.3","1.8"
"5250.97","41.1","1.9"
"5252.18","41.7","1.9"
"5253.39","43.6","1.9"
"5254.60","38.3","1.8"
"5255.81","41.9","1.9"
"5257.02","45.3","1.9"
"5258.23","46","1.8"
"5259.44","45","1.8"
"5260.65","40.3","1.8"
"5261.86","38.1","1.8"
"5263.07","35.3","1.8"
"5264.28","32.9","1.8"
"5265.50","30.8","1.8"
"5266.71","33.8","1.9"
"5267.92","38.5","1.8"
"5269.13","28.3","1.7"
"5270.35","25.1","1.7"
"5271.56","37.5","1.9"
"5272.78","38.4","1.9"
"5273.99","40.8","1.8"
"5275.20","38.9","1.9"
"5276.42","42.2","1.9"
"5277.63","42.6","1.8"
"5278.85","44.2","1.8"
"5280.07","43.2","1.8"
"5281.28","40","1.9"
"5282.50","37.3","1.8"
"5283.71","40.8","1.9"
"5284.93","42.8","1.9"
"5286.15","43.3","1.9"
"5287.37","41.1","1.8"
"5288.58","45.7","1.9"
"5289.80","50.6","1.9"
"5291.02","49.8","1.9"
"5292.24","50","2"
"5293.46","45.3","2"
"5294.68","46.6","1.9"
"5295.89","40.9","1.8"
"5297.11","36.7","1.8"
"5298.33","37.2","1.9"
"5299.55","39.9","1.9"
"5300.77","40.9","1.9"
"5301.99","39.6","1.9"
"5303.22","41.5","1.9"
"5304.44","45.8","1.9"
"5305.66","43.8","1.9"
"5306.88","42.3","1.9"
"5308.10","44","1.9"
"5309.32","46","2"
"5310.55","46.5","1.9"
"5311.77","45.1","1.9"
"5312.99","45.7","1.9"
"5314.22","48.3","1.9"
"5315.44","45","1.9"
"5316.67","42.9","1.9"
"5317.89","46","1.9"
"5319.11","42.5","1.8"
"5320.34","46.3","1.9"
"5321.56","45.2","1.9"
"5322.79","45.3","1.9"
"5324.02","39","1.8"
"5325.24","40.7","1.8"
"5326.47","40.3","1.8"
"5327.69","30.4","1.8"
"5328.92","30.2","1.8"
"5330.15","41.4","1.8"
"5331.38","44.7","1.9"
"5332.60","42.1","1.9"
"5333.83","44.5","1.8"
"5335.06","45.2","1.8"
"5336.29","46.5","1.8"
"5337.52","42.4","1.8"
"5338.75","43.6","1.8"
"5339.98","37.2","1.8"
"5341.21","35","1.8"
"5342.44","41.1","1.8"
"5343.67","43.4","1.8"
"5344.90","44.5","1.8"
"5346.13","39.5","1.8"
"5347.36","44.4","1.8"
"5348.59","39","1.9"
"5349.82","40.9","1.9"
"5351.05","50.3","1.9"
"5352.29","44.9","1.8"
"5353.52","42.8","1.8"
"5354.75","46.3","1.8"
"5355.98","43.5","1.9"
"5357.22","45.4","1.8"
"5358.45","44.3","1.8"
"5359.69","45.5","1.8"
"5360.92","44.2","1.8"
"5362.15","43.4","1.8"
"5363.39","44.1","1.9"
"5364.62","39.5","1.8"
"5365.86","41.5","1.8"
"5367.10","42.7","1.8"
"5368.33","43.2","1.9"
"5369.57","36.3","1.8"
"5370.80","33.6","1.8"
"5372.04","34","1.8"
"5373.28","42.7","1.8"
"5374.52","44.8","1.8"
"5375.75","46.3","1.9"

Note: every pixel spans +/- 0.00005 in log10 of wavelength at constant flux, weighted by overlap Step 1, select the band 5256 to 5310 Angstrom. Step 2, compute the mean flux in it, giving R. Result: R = 40.9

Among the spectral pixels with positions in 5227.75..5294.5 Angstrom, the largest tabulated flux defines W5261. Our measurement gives 50.6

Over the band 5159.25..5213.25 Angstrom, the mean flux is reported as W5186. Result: 32.4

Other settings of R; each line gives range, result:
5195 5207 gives 38.2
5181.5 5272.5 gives 37.9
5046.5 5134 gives 39.1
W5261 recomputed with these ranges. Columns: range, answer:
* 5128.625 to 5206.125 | 43.3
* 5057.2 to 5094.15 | 43.2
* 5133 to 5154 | 42.2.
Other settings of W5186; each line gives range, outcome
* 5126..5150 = 37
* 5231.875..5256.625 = 41.7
